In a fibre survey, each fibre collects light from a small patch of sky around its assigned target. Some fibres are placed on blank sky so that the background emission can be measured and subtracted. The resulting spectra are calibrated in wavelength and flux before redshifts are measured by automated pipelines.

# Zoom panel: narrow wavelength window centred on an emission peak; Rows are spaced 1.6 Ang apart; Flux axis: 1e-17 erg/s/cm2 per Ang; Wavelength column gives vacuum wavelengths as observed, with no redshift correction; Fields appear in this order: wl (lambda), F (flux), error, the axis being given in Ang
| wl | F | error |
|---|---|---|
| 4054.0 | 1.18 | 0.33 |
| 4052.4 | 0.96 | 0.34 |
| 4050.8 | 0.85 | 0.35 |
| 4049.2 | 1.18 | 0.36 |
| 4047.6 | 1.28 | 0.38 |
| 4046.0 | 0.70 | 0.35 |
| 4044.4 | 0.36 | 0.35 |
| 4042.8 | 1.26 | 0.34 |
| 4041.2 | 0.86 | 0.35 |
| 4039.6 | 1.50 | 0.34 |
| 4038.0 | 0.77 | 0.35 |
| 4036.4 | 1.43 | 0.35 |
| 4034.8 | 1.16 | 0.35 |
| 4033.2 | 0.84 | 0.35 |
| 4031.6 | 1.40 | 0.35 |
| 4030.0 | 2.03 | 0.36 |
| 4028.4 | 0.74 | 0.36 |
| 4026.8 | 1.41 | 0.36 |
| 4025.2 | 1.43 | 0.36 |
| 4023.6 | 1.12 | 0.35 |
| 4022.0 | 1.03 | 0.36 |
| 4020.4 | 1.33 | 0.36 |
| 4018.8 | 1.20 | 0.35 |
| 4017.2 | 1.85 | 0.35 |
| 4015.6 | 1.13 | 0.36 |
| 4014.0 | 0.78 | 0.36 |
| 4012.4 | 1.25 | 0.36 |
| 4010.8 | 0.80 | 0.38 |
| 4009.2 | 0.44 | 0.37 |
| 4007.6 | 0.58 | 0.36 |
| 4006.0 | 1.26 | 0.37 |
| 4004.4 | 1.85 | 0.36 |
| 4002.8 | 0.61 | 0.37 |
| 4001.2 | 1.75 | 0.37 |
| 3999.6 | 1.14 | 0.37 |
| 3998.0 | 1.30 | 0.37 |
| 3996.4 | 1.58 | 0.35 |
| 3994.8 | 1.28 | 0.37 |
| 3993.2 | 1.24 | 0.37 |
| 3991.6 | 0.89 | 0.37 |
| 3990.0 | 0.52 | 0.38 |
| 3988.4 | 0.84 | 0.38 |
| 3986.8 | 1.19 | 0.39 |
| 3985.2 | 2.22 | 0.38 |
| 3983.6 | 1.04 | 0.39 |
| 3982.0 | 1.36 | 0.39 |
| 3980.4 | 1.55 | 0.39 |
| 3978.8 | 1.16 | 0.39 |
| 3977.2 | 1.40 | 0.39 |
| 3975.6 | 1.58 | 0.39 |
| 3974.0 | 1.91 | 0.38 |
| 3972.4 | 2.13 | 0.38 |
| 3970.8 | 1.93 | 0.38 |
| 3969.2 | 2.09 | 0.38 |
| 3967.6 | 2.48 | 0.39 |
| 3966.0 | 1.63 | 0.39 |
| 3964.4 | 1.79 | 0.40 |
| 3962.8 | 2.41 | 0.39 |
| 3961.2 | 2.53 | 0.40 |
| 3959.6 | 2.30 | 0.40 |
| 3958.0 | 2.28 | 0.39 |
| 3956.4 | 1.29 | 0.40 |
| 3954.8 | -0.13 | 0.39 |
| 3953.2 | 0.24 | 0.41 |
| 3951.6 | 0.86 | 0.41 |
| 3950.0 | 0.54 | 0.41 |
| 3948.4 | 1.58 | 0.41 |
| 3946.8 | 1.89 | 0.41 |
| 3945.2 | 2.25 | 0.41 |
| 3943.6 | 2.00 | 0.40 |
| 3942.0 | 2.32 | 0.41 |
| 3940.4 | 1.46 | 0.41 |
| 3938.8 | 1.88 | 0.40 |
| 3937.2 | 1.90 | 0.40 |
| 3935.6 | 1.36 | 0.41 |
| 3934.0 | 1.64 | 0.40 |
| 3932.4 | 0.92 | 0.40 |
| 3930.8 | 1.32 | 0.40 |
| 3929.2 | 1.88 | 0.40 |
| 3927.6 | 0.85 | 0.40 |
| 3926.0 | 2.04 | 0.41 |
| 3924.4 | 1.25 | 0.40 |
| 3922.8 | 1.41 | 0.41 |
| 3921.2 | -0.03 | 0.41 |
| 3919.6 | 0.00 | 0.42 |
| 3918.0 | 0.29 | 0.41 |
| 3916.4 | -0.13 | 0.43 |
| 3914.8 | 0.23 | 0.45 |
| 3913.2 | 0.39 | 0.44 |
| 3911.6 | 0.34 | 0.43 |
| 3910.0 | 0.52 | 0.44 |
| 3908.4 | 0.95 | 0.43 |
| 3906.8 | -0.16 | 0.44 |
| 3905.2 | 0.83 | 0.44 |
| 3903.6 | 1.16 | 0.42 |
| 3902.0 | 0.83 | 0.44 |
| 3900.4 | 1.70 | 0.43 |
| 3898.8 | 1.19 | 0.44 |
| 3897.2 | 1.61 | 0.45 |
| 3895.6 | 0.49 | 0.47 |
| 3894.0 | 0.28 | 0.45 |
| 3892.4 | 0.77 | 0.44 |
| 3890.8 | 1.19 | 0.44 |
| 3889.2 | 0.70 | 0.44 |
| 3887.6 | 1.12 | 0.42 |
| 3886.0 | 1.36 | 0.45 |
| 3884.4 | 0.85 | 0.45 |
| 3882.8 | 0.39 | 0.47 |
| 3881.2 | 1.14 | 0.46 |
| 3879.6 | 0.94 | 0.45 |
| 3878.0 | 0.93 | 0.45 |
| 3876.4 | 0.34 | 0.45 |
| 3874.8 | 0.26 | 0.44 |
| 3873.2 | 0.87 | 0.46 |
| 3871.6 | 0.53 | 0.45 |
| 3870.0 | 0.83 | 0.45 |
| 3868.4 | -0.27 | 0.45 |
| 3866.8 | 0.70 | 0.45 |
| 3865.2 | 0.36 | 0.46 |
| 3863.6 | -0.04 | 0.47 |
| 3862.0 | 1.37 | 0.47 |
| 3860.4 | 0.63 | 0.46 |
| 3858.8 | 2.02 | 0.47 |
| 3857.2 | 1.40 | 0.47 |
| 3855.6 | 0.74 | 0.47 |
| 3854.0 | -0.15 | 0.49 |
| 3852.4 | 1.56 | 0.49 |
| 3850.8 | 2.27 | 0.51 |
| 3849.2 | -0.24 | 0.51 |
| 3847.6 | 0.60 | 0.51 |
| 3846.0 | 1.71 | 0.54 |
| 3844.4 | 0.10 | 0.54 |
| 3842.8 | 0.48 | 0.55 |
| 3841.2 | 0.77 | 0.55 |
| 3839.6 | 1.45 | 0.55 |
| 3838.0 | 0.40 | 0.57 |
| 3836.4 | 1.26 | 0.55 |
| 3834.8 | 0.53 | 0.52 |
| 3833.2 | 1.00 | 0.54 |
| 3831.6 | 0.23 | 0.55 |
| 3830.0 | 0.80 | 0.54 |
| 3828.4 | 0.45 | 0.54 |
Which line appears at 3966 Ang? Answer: Lyman alpha 1216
